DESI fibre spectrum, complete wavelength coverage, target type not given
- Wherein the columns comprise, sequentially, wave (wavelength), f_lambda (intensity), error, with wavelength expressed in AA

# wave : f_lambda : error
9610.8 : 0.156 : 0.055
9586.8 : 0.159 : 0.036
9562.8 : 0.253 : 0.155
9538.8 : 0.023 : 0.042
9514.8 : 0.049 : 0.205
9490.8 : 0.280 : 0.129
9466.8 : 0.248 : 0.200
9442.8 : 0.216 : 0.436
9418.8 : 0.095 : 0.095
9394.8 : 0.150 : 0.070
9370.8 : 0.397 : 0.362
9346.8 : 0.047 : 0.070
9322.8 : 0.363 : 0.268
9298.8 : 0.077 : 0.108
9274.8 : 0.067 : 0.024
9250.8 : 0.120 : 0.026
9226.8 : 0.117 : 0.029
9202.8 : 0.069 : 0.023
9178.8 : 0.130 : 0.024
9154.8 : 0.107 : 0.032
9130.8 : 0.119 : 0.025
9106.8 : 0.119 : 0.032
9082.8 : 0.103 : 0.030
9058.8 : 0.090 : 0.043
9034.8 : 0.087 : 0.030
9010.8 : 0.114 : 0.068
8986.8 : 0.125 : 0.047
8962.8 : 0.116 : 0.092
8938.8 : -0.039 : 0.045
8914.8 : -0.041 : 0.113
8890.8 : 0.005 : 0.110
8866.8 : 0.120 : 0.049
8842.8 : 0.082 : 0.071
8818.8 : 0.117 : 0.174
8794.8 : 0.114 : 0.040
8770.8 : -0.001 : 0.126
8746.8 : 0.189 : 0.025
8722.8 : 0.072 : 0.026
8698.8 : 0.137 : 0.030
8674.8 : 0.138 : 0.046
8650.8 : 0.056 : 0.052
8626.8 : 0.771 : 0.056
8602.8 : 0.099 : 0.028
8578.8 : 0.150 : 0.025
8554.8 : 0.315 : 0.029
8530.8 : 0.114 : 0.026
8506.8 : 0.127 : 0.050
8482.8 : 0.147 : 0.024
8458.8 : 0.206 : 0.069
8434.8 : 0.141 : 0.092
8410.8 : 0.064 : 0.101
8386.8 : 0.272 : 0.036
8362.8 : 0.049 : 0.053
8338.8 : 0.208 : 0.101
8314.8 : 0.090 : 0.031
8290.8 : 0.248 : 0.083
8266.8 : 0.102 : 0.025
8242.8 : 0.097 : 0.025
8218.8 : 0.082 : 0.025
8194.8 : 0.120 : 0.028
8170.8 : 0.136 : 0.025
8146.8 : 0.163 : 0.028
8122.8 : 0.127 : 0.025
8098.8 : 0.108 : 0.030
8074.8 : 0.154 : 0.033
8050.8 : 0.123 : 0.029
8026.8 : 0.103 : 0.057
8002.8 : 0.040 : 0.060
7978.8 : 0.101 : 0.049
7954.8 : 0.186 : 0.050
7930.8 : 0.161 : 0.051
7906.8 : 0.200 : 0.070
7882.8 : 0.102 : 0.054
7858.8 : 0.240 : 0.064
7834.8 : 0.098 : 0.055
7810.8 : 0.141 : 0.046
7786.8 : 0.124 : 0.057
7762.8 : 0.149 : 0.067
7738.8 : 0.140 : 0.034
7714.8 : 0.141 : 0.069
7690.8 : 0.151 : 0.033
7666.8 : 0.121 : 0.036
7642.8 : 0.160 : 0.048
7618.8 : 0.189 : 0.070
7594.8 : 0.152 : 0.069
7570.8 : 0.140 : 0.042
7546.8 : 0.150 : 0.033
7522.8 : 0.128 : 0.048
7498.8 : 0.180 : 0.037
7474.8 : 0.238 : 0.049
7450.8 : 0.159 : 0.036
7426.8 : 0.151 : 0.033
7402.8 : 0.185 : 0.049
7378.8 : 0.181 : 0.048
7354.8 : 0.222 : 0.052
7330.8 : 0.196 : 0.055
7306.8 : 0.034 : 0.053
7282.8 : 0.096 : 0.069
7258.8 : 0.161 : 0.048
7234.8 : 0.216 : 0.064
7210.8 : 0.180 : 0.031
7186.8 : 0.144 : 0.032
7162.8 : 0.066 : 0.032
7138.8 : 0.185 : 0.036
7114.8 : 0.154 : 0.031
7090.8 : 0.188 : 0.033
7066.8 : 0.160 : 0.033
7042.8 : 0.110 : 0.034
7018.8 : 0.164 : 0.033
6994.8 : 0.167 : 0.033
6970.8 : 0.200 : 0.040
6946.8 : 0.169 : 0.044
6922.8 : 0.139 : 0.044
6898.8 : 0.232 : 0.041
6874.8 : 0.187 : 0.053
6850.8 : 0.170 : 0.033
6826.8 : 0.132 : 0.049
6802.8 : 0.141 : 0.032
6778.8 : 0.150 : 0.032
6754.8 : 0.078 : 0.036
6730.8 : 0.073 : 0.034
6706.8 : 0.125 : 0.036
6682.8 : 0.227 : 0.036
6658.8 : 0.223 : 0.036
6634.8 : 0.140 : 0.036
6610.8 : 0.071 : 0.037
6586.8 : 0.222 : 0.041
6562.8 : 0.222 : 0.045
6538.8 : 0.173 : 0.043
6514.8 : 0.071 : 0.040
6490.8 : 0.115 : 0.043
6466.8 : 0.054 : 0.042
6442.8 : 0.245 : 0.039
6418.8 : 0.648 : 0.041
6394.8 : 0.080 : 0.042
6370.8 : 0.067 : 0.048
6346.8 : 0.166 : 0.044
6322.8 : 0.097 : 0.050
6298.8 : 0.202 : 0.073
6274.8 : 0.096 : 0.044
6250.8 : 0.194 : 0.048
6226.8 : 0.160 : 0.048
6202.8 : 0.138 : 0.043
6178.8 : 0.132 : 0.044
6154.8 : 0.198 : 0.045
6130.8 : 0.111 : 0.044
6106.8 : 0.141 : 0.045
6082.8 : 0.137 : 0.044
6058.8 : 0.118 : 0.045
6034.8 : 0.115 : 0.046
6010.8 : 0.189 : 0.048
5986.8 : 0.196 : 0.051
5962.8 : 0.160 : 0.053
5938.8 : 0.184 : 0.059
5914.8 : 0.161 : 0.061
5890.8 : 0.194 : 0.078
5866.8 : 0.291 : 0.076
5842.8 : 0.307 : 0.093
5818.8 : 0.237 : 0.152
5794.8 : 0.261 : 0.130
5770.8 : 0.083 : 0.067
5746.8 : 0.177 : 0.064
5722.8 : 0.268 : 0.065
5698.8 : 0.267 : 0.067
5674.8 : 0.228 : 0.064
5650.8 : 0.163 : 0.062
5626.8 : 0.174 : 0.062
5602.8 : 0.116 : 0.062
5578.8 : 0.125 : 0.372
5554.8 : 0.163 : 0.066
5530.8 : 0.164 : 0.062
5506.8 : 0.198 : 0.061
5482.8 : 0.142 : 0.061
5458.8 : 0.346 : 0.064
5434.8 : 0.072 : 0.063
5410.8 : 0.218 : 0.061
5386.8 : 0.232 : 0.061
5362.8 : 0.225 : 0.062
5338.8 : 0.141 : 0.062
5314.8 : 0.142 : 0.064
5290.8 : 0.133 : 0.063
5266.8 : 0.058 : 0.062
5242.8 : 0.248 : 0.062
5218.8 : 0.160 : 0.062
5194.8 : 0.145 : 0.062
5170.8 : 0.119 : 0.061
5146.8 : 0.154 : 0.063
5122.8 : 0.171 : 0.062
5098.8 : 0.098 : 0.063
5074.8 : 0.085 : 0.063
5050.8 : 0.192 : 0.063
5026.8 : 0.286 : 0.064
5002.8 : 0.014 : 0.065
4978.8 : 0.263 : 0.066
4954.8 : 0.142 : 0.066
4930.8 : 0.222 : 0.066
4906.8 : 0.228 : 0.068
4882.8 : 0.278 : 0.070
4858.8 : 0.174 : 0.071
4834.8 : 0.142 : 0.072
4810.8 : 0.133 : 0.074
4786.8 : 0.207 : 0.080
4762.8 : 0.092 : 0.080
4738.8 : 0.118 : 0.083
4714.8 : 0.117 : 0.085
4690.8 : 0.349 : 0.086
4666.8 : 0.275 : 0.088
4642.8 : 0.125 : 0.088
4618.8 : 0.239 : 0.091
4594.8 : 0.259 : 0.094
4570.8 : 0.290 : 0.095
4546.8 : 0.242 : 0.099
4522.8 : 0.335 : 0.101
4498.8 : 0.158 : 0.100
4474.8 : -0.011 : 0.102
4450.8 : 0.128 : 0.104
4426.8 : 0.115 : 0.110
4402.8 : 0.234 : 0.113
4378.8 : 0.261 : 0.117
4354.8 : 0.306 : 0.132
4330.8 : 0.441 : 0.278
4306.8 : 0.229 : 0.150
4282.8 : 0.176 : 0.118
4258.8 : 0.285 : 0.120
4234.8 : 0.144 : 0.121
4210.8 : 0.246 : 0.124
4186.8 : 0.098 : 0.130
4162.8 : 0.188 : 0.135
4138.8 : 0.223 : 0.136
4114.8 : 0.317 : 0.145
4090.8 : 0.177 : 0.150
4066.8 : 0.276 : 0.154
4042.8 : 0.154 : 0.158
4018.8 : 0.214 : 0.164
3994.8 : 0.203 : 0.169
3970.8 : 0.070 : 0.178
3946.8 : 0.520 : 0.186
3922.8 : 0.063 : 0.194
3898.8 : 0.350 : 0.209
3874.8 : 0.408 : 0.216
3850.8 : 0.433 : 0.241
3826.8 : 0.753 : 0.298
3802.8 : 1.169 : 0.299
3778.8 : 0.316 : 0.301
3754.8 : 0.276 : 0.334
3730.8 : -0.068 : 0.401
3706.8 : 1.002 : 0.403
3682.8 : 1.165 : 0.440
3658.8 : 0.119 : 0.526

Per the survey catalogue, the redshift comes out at 0.724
